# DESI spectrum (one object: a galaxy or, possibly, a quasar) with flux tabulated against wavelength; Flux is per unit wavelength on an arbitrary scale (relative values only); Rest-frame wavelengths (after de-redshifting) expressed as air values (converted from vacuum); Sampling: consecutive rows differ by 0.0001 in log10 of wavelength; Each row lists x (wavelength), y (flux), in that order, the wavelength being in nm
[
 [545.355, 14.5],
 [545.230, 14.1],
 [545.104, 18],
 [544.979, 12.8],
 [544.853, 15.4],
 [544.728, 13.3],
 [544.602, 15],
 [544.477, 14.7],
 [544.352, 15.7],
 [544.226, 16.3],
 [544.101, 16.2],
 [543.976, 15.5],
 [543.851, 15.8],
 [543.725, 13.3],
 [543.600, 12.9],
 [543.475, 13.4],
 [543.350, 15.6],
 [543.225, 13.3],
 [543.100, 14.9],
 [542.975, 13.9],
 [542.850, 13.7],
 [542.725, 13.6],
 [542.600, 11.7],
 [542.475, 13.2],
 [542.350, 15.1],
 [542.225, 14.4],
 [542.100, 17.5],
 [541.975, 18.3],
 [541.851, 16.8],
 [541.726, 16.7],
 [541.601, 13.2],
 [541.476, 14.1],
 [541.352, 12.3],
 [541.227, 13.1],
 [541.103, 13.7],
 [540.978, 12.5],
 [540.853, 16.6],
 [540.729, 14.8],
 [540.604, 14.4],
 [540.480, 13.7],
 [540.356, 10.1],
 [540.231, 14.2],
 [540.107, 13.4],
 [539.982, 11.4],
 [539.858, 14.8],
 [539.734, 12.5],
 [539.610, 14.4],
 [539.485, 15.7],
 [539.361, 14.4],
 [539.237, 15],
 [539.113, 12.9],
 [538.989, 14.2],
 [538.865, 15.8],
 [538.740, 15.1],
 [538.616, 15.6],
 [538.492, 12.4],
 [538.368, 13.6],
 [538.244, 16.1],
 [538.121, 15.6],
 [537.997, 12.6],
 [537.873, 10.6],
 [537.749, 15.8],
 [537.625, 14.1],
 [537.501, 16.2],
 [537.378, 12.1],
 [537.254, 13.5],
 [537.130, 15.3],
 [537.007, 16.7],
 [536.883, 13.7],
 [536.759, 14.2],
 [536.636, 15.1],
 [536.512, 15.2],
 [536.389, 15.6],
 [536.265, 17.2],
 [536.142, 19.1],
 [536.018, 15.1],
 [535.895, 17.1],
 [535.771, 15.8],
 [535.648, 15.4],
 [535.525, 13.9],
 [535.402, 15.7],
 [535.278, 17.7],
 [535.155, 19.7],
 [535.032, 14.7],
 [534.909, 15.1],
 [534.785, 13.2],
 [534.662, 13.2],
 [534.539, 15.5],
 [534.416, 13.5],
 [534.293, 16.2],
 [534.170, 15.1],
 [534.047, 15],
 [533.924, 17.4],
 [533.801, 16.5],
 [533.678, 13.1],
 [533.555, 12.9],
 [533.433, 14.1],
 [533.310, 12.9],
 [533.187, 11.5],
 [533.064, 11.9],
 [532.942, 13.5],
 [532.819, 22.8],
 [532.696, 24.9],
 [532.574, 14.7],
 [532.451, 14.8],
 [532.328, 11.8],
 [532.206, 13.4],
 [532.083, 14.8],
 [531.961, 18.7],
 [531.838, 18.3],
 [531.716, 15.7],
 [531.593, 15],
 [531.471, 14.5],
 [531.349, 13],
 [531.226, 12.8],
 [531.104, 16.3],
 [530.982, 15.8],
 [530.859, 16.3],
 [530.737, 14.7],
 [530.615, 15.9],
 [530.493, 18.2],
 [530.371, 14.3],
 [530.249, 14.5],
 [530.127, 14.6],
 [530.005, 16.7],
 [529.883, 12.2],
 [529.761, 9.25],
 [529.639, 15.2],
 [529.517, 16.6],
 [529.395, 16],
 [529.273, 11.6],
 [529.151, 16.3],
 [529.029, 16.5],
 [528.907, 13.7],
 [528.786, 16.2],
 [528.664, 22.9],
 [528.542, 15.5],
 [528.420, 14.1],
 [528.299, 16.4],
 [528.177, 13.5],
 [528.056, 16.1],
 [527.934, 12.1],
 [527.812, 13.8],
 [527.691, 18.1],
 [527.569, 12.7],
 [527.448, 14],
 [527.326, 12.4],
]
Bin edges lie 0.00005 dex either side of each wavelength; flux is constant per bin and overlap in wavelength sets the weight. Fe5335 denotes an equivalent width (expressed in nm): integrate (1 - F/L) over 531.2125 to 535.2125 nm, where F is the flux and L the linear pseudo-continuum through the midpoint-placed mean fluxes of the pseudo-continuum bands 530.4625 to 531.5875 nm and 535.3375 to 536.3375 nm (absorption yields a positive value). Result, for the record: 0.113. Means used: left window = 15.2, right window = 16.2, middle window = 15.2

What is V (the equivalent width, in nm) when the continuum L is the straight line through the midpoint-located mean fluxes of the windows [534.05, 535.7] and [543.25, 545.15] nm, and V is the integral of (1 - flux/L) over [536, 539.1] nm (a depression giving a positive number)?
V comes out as 0.08 nm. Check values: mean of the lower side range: 15.3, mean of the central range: 14.8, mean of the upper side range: 14.9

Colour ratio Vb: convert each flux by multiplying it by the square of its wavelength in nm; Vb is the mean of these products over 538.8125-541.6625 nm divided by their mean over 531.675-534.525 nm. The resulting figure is 0.92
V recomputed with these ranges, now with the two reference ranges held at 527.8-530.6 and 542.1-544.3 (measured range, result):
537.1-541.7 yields 0.195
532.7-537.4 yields -0.164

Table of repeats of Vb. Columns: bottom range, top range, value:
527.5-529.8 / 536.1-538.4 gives 1.01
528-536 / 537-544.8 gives 0.97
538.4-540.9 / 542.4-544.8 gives 1.03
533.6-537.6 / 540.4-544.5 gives 0.97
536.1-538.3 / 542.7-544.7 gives 1.01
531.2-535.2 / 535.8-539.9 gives 0.99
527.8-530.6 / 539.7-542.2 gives 0.99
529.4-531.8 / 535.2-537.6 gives 1.07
